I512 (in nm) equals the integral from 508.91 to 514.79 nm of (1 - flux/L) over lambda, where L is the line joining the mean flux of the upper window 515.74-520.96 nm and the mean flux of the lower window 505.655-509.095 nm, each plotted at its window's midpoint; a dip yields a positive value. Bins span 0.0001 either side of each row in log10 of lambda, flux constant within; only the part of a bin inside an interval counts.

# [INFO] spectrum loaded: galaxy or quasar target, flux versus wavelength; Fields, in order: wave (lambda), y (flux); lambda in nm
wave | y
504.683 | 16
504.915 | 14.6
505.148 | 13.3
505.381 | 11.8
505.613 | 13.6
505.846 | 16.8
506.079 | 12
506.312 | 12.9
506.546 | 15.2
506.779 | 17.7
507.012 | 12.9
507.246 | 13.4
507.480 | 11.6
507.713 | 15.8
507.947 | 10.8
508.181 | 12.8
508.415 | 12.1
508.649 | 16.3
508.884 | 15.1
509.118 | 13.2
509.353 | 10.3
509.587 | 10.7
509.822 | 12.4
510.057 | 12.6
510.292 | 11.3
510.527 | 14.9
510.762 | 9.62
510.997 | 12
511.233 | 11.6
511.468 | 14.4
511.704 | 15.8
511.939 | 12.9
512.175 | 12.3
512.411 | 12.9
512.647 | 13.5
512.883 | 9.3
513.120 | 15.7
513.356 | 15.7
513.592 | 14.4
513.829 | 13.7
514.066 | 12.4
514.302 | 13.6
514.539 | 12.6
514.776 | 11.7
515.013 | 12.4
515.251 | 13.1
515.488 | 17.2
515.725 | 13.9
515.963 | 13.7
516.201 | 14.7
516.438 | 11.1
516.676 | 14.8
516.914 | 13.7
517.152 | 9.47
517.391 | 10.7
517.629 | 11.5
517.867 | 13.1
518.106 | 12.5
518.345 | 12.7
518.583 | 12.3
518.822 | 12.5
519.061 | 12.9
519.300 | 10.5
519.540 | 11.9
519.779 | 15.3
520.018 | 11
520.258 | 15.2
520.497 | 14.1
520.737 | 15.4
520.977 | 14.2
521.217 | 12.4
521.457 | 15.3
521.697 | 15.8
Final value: 0.28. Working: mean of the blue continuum 13.9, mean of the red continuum 12.9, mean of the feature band 12.8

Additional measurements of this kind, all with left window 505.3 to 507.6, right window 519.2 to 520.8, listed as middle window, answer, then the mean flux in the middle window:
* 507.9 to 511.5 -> 0.32 nm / 12.5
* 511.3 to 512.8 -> 0.02 nm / 13.5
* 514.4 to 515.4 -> 0.07 nm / 12.6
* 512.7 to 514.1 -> 0.00 nm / 13.6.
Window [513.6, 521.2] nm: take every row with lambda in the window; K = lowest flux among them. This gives 9.47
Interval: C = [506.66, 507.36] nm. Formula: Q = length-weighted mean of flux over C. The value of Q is 14.7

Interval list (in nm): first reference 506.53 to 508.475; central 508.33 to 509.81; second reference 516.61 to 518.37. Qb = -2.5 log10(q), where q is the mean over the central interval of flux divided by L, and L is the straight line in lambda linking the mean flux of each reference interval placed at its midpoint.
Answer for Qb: 0.035 mag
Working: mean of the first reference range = 13.6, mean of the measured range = 12.9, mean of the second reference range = 12.2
